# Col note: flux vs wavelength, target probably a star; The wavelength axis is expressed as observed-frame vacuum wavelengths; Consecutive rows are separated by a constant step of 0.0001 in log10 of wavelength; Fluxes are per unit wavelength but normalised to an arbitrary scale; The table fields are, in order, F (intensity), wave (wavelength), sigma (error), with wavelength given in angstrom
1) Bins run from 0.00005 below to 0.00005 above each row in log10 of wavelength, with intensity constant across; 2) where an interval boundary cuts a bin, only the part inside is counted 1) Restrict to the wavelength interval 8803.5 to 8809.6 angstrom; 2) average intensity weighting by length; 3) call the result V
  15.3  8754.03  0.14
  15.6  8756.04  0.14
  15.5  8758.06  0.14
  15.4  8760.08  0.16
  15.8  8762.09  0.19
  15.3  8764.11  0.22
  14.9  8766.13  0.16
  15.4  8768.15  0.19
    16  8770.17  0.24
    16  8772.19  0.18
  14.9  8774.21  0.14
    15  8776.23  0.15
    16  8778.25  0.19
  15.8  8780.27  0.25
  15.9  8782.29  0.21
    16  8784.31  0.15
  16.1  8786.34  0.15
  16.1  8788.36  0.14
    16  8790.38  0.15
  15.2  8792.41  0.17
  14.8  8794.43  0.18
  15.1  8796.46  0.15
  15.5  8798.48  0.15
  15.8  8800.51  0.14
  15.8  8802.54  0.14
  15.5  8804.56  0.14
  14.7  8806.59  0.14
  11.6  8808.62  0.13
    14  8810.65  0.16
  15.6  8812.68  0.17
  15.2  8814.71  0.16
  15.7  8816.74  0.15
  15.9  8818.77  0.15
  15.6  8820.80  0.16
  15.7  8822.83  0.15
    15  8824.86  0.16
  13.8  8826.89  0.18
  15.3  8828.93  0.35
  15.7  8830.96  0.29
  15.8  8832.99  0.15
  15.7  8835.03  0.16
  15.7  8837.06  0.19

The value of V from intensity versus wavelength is 14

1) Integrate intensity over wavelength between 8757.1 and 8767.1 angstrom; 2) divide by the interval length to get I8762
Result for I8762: 15.4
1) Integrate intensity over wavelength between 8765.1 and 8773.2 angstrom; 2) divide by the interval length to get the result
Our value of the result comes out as 15.6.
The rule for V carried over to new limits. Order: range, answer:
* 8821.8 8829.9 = 14.9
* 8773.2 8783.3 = 15.5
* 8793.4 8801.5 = 15.3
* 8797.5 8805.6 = 15.6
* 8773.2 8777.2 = 15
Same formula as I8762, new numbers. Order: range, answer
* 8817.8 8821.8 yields 15.8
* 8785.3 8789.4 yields 16.1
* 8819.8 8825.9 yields 15.4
